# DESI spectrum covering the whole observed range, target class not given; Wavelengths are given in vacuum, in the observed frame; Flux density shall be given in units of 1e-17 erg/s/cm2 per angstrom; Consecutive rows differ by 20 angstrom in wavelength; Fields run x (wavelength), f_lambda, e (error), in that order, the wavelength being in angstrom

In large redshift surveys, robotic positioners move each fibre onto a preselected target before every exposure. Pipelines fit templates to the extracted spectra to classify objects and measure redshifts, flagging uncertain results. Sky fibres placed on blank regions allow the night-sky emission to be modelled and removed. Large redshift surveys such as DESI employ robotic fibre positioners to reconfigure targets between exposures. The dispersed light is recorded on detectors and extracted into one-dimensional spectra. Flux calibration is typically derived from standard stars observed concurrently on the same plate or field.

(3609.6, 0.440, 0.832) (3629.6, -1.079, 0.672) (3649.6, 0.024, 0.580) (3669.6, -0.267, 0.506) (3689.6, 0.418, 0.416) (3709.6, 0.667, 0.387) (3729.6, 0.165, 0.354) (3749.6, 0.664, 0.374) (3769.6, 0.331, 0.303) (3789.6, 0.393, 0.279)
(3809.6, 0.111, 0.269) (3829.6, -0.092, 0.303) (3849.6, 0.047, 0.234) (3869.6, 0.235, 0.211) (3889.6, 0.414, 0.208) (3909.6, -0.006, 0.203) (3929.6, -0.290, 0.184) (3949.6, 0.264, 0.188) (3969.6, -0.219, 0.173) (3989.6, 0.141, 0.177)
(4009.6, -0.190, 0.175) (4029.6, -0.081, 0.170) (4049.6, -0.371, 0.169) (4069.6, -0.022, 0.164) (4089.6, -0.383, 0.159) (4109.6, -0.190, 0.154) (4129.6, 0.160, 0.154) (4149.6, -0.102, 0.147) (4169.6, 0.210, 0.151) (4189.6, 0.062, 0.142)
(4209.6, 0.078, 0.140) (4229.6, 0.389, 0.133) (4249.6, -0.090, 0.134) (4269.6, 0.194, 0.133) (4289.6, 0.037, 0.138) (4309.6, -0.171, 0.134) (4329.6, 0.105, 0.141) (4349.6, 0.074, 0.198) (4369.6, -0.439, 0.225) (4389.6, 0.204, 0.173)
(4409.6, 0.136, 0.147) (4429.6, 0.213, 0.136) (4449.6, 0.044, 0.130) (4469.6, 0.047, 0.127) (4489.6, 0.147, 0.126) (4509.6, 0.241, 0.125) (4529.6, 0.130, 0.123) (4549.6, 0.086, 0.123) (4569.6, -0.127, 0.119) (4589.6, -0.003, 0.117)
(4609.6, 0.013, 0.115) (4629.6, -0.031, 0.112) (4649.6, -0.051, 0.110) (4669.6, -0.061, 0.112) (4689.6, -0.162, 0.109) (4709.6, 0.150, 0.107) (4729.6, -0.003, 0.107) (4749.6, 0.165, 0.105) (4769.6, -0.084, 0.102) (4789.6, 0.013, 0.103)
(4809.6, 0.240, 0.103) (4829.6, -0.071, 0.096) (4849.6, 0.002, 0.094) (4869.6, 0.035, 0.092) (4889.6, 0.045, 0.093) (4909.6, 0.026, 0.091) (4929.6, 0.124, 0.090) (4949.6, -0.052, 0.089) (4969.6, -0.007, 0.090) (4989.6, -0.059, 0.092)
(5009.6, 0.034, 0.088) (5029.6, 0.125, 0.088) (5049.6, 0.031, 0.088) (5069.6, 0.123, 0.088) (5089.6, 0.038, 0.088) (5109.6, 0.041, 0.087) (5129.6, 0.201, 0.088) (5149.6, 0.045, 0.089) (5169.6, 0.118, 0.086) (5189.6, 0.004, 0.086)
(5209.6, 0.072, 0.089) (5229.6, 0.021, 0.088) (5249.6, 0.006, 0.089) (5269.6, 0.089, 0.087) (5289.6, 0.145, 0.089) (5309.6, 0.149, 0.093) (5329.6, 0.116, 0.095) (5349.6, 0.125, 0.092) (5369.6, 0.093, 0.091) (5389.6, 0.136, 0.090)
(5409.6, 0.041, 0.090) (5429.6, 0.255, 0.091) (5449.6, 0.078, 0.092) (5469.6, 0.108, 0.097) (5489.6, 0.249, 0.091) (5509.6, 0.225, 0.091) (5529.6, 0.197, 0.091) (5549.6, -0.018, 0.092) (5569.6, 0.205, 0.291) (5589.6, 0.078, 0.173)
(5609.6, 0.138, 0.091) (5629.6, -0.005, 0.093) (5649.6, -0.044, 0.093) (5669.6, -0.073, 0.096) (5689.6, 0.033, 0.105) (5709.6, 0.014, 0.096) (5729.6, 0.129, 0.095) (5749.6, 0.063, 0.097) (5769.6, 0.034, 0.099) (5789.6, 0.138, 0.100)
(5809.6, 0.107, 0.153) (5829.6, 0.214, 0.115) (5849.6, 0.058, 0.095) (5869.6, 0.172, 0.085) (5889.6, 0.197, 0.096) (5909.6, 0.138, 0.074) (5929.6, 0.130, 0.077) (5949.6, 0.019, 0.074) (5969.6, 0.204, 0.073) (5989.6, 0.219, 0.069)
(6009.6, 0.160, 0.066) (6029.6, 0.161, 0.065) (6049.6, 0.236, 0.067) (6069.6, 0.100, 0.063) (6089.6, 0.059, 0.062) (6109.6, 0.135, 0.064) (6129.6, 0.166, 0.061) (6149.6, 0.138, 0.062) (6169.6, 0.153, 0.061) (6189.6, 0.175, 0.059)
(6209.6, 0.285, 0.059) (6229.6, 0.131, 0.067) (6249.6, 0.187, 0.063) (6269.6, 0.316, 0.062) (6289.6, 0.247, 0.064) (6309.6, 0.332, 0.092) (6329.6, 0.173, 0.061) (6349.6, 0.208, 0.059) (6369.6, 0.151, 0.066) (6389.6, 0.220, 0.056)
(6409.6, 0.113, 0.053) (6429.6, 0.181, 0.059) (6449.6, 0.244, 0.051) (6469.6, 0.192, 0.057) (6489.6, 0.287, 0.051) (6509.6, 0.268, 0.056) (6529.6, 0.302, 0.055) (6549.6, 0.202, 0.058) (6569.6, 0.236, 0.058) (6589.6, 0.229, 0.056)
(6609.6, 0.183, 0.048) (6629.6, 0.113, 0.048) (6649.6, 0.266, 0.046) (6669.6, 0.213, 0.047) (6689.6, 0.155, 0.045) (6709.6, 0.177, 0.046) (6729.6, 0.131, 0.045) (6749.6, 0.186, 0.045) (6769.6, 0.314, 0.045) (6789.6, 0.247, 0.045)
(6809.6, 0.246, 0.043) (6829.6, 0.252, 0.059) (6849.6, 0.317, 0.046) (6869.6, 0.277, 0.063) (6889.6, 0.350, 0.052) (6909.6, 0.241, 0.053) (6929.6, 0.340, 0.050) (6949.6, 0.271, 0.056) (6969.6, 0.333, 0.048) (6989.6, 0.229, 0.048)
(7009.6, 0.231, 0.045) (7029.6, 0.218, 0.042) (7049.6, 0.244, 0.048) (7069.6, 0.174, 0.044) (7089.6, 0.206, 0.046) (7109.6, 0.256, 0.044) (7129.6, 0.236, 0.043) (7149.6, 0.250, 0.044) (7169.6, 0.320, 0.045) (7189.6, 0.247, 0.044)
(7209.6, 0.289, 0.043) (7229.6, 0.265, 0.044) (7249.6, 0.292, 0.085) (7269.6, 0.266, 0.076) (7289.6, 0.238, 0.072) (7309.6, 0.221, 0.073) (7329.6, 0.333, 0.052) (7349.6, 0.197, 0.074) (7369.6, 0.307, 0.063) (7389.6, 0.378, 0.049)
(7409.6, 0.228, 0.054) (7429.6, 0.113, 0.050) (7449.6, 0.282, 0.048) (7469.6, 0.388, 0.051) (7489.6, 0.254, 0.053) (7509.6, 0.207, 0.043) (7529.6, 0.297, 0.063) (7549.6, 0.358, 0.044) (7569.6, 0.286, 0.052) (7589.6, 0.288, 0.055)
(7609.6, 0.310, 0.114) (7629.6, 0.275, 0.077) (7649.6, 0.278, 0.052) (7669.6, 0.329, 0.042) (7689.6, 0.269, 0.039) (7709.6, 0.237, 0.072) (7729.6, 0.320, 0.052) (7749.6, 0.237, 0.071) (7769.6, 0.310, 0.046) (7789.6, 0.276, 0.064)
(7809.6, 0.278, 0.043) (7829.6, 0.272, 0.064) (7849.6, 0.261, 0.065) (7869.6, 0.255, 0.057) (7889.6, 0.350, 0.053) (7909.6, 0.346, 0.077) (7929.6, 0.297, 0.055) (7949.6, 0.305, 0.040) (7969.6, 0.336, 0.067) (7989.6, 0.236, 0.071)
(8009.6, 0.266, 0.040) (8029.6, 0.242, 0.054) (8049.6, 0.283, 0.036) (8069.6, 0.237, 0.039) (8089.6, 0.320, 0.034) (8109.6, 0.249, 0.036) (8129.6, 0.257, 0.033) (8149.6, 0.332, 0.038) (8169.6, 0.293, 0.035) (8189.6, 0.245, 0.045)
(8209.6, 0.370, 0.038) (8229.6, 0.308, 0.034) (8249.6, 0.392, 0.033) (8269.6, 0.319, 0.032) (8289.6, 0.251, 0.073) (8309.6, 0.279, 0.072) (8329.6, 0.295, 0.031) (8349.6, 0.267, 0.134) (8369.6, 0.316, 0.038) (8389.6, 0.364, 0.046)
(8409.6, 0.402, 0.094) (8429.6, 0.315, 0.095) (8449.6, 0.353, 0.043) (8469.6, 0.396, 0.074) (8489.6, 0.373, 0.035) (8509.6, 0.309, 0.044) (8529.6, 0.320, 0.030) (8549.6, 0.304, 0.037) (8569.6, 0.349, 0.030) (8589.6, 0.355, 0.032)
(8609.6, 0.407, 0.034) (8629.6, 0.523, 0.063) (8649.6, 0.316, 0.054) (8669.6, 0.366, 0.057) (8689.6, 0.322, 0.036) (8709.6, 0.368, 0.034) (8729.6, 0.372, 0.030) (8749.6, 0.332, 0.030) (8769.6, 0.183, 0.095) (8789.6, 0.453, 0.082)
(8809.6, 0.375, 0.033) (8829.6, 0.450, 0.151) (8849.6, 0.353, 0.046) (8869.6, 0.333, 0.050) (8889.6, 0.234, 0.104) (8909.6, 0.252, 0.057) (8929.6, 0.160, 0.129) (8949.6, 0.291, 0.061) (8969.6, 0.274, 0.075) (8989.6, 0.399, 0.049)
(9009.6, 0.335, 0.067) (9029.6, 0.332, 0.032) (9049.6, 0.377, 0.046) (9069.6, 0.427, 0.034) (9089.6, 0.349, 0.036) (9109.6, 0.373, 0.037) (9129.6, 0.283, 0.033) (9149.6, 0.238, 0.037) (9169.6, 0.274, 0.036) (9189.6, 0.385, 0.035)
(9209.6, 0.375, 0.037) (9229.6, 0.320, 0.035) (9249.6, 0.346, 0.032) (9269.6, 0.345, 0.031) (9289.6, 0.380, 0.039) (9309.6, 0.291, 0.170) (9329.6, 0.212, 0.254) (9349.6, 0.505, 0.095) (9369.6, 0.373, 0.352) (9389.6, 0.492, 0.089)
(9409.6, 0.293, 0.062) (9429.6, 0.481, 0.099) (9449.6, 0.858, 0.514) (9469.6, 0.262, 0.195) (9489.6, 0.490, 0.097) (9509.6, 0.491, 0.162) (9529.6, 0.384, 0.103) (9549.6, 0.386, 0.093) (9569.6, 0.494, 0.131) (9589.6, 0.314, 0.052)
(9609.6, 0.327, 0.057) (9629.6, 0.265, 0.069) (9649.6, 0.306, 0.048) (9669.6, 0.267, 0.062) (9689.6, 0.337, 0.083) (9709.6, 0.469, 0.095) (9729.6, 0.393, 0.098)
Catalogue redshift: 0.55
